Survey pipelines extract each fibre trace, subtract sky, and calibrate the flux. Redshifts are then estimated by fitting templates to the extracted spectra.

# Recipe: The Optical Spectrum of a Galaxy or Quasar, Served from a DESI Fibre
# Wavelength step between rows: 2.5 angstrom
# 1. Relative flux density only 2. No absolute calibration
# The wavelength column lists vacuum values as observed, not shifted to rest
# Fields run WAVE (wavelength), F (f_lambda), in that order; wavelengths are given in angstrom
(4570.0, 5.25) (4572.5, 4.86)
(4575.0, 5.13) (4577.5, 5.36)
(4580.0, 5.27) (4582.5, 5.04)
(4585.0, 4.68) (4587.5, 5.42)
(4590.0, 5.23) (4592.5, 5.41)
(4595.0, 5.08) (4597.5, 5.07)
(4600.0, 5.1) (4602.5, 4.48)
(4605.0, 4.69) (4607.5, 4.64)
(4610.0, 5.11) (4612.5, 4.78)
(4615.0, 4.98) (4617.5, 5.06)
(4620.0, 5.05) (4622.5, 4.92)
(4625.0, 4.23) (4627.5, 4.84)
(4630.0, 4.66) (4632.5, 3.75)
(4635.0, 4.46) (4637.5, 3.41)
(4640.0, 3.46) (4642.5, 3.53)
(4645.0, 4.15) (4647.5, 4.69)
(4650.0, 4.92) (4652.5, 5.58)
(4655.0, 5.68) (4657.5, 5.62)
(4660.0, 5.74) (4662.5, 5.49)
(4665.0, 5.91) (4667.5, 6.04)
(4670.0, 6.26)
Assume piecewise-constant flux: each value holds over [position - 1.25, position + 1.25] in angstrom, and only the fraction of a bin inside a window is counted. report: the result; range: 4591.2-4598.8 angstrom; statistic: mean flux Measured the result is 5.19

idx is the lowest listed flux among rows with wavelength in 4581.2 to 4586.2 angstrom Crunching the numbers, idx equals 4.68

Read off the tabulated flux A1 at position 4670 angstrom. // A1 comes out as 6.26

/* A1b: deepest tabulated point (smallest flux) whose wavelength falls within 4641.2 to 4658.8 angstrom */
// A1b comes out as 3.53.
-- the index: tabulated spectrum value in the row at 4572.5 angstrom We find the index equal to 4.86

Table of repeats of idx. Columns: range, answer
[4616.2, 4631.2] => 4.23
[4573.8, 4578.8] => 5.13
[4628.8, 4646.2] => 3.41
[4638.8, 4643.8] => 3.46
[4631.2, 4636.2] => 3.75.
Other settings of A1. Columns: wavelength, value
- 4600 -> 5.1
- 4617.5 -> 5.06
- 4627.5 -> 4.84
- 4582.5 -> 5.04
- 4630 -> 4.66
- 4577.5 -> 5.36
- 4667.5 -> 6.04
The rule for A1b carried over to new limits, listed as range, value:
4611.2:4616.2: 4.78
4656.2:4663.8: 5.49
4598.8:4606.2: 4.48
